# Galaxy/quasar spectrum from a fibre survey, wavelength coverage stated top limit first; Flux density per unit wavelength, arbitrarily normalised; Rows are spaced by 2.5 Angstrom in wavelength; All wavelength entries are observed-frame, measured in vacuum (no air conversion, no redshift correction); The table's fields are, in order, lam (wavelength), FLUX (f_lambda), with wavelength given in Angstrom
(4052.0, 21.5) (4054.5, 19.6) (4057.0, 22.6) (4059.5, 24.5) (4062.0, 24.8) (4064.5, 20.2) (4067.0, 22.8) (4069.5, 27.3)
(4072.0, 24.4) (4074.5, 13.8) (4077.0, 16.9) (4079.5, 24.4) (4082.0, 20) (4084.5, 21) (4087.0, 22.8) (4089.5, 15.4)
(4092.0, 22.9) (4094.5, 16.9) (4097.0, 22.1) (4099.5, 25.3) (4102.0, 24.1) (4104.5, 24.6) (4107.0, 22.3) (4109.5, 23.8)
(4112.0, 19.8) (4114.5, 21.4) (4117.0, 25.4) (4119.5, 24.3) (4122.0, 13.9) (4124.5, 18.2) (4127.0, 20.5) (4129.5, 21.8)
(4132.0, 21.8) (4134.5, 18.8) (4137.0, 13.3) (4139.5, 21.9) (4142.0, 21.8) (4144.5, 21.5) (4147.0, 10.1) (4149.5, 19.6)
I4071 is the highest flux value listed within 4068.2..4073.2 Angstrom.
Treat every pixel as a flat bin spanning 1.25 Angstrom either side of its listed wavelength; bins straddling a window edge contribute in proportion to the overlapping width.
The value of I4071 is 27.3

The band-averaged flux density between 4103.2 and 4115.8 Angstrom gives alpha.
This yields 22.4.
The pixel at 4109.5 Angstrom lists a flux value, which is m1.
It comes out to 23.8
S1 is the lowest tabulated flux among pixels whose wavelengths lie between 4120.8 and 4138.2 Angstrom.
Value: 13.3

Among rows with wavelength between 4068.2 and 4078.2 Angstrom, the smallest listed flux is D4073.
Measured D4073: 13.8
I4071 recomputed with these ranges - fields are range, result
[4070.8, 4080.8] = 24.4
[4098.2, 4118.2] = 25.4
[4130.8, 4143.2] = 21.9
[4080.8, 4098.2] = 22.9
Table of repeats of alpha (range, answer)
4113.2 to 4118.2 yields 23.3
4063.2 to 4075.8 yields 21.7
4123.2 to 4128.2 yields 19.3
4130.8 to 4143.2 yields 19.5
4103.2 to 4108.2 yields 23.5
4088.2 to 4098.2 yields 19.3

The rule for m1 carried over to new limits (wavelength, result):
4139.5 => 21.9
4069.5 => 27.3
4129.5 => 21.8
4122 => 13.9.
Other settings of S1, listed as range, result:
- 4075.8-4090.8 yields 15.4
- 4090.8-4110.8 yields 16.9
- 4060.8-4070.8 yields 20.2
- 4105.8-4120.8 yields 19.8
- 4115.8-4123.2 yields 13.9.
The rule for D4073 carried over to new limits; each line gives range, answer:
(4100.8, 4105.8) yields 24.1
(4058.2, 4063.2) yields 24.5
